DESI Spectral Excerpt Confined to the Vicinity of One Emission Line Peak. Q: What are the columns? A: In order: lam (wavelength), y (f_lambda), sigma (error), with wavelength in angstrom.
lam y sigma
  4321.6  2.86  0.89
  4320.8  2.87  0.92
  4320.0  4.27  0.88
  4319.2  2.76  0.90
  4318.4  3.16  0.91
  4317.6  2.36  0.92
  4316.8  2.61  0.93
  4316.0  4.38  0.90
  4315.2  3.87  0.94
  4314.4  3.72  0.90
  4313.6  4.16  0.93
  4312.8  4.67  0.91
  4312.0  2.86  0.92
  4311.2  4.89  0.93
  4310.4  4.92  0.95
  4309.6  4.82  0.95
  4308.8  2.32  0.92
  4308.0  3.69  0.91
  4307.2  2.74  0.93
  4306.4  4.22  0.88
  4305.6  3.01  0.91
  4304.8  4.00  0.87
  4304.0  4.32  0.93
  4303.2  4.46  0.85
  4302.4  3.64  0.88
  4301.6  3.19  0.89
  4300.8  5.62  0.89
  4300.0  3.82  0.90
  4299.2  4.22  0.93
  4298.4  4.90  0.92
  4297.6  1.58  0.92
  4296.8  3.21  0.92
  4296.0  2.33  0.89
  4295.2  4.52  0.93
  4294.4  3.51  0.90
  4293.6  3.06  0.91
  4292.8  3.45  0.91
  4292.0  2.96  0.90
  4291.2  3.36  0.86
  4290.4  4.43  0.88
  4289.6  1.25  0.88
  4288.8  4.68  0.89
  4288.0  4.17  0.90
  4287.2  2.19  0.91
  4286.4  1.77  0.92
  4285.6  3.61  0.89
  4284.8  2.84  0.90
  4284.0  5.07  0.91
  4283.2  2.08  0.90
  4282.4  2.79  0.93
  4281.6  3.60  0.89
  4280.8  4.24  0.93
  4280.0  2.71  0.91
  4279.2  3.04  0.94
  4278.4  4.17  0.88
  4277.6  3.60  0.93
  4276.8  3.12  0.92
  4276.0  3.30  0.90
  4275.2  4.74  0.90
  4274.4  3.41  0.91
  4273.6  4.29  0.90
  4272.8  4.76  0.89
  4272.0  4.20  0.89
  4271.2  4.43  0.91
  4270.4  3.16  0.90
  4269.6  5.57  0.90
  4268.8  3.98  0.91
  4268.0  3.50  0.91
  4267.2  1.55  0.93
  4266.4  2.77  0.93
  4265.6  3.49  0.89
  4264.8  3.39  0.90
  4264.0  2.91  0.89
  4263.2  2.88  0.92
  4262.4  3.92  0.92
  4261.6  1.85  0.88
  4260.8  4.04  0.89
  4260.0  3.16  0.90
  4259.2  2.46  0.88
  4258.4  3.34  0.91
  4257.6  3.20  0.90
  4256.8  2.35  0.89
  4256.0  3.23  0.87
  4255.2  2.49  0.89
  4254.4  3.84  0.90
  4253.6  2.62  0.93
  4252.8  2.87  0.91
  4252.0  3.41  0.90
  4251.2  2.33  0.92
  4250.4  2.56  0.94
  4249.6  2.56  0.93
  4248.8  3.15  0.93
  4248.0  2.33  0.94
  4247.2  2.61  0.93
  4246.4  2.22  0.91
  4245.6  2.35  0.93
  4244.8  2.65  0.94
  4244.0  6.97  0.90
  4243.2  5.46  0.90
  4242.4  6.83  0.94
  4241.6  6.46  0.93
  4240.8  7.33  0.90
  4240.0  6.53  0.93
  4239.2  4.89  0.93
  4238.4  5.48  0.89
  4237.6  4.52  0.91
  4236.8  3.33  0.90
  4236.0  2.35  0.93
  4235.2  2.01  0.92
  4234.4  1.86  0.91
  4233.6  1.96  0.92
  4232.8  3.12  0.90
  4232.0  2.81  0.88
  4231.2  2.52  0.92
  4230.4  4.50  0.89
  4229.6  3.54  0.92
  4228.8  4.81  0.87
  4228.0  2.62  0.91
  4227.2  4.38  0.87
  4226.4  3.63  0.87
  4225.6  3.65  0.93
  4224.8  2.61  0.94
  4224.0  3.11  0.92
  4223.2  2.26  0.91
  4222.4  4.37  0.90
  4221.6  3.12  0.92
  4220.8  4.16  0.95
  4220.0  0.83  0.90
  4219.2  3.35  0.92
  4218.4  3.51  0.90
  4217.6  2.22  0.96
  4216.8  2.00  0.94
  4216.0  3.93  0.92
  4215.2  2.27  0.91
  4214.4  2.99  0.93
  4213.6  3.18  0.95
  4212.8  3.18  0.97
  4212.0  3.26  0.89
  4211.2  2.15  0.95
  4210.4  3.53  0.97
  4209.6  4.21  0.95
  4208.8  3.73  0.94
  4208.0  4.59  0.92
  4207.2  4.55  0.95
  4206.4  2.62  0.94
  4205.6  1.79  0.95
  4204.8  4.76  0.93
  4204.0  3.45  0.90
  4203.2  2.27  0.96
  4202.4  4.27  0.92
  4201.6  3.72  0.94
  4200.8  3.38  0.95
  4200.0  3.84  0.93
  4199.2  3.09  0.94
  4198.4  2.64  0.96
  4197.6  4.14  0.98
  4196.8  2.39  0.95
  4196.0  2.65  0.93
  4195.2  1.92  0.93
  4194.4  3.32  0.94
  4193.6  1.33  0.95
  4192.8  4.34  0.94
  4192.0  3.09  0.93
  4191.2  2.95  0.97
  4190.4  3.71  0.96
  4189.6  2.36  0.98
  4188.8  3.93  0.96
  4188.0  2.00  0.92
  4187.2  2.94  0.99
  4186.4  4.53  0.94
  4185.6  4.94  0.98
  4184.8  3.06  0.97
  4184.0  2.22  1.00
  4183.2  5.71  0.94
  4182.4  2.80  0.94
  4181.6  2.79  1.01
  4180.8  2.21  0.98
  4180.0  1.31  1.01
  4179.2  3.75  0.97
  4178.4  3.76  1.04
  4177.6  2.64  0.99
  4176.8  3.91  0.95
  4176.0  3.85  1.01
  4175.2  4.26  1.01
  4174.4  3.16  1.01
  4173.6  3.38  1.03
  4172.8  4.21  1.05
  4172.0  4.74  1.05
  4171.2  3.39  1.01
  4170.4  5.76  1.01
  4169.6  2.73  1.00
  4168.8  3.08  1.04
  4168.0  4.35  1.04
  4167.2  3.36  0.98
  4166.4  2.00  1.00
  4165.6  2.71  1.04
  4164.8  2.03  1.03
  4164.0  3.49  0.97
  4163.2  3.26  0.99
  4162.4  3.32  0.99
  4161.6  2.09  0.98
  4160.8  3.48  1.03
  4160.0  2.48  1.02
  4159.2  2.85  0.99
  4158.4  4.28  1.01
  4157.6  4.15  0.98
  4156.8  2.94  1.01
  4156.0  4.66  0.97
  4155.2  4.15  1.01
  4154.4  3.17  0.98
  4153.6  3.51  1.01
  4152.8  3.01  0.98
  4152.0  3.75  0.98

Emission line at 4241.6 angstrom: [O II] 3727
